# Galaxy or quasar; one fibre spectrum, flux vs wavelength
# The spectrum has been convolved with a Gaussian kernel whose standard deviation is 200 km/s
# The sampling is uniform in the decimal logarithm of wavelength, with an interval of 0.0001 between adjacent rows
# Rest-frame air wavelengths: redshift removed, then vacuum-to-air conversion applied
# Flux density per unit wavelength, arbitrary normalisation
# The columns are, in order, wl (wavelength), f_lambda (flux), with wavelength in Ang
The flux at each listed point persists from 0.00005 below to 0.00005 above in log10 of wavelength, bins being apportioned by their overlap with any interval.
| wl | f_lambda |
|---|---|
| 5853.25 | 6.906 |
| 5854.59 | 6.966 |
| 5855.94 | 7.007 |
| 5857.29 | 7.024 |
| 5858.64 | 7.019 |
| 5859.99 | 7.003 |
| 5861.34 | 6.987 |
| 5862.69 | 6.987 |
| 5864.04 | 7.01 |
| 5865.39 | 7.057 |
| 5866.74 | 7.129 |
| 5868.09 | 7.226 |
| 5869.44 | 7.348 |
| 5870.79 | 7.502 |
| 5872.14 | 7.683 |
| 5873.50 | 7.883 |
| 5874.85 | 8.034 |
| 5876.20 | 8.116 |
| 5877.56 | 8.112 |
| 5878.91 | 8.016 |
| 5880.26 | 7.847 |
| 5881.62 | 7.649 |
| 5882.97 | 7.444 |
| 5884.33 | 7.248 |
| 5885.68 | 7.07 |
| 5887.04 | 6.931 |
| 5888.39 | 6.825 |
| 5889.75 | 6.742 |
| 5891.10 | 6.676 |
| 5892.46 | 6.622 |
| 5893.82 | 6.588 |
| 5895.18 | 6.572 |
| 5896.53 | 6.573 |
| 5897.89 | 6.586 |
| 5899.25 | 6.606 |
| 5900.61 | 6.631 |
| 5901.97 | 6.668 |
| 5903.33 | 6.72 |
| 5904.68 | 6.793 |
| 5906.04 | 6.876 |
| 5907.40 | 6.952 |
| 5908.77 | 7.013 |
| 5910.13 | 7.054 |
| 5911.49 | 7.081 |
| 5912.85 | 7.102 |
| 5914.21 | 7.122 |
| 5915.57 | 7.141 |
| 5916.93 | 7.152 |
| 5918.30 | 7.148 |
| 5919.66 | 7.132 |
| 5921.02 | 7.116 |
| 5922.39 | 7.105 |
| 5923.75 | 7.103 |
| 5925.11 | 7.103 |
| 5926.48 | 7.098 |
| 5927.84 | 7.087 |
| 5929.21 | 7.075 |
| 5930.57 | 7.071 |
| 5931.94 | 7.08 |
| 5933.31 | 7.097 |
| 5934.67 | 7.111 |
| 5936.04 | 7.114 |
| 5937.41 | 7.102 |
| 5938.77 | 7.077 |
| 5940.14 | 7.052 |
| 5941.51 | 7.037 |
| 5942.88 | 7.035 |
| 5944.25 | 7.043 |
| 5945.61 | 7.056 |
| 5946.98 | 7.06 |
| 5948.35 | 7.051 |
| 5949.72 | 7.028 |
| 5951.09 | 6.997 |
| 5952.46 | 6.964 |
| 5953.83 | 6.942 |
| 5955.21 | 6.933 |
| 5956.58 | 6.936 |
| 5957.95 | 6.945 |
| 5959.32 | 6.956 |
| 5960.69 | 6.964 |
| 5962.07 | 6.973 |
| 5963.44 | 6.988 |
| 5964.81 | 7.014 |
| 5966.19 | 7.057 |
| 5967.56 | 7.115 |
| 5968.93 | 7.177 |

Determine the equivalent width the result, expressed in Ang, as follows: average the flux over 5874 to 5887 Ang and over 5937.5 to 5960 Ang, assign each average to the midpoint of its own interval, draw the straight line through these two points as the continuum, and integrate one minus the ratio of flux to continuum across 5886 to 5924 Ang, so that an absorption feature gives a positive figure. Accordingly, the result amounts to 2.87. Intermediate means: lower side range 7.69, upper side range 7.01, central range 6.88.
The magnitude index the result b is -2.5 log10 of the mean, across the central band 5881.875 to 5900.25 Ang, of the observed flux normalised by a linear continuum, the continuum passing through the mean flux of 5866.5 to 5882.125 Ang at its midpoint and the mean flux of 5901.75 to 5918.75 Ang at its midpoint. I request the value 0.09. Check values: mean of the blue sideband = 7.73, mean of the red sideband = 6.99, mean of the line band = 6.82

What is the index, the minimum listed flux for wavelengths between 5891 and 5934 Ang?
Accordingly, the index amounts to 6.572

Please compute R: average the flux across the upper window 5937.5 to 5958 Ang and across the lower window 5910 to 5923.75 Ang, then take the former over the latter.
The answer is 1.0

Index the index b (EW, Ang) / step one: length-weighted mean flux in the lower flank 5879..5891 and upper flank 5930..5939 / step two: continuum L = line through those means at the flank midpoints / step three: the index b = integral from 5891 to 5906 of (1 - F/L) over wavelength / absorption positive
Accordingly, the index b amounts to 1.1 Ang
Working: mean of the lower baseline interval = 7.24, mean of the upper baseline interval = 7.09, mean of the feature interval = 6.65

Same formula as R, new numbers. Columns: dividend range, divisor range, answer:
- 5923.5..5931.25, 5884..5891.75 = 1.03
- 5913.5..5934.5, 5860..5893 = 0.97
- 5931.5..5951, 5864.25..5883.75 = 0.93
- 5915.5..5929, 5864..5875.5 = 0.95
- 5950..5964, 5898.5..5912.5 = 1.02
